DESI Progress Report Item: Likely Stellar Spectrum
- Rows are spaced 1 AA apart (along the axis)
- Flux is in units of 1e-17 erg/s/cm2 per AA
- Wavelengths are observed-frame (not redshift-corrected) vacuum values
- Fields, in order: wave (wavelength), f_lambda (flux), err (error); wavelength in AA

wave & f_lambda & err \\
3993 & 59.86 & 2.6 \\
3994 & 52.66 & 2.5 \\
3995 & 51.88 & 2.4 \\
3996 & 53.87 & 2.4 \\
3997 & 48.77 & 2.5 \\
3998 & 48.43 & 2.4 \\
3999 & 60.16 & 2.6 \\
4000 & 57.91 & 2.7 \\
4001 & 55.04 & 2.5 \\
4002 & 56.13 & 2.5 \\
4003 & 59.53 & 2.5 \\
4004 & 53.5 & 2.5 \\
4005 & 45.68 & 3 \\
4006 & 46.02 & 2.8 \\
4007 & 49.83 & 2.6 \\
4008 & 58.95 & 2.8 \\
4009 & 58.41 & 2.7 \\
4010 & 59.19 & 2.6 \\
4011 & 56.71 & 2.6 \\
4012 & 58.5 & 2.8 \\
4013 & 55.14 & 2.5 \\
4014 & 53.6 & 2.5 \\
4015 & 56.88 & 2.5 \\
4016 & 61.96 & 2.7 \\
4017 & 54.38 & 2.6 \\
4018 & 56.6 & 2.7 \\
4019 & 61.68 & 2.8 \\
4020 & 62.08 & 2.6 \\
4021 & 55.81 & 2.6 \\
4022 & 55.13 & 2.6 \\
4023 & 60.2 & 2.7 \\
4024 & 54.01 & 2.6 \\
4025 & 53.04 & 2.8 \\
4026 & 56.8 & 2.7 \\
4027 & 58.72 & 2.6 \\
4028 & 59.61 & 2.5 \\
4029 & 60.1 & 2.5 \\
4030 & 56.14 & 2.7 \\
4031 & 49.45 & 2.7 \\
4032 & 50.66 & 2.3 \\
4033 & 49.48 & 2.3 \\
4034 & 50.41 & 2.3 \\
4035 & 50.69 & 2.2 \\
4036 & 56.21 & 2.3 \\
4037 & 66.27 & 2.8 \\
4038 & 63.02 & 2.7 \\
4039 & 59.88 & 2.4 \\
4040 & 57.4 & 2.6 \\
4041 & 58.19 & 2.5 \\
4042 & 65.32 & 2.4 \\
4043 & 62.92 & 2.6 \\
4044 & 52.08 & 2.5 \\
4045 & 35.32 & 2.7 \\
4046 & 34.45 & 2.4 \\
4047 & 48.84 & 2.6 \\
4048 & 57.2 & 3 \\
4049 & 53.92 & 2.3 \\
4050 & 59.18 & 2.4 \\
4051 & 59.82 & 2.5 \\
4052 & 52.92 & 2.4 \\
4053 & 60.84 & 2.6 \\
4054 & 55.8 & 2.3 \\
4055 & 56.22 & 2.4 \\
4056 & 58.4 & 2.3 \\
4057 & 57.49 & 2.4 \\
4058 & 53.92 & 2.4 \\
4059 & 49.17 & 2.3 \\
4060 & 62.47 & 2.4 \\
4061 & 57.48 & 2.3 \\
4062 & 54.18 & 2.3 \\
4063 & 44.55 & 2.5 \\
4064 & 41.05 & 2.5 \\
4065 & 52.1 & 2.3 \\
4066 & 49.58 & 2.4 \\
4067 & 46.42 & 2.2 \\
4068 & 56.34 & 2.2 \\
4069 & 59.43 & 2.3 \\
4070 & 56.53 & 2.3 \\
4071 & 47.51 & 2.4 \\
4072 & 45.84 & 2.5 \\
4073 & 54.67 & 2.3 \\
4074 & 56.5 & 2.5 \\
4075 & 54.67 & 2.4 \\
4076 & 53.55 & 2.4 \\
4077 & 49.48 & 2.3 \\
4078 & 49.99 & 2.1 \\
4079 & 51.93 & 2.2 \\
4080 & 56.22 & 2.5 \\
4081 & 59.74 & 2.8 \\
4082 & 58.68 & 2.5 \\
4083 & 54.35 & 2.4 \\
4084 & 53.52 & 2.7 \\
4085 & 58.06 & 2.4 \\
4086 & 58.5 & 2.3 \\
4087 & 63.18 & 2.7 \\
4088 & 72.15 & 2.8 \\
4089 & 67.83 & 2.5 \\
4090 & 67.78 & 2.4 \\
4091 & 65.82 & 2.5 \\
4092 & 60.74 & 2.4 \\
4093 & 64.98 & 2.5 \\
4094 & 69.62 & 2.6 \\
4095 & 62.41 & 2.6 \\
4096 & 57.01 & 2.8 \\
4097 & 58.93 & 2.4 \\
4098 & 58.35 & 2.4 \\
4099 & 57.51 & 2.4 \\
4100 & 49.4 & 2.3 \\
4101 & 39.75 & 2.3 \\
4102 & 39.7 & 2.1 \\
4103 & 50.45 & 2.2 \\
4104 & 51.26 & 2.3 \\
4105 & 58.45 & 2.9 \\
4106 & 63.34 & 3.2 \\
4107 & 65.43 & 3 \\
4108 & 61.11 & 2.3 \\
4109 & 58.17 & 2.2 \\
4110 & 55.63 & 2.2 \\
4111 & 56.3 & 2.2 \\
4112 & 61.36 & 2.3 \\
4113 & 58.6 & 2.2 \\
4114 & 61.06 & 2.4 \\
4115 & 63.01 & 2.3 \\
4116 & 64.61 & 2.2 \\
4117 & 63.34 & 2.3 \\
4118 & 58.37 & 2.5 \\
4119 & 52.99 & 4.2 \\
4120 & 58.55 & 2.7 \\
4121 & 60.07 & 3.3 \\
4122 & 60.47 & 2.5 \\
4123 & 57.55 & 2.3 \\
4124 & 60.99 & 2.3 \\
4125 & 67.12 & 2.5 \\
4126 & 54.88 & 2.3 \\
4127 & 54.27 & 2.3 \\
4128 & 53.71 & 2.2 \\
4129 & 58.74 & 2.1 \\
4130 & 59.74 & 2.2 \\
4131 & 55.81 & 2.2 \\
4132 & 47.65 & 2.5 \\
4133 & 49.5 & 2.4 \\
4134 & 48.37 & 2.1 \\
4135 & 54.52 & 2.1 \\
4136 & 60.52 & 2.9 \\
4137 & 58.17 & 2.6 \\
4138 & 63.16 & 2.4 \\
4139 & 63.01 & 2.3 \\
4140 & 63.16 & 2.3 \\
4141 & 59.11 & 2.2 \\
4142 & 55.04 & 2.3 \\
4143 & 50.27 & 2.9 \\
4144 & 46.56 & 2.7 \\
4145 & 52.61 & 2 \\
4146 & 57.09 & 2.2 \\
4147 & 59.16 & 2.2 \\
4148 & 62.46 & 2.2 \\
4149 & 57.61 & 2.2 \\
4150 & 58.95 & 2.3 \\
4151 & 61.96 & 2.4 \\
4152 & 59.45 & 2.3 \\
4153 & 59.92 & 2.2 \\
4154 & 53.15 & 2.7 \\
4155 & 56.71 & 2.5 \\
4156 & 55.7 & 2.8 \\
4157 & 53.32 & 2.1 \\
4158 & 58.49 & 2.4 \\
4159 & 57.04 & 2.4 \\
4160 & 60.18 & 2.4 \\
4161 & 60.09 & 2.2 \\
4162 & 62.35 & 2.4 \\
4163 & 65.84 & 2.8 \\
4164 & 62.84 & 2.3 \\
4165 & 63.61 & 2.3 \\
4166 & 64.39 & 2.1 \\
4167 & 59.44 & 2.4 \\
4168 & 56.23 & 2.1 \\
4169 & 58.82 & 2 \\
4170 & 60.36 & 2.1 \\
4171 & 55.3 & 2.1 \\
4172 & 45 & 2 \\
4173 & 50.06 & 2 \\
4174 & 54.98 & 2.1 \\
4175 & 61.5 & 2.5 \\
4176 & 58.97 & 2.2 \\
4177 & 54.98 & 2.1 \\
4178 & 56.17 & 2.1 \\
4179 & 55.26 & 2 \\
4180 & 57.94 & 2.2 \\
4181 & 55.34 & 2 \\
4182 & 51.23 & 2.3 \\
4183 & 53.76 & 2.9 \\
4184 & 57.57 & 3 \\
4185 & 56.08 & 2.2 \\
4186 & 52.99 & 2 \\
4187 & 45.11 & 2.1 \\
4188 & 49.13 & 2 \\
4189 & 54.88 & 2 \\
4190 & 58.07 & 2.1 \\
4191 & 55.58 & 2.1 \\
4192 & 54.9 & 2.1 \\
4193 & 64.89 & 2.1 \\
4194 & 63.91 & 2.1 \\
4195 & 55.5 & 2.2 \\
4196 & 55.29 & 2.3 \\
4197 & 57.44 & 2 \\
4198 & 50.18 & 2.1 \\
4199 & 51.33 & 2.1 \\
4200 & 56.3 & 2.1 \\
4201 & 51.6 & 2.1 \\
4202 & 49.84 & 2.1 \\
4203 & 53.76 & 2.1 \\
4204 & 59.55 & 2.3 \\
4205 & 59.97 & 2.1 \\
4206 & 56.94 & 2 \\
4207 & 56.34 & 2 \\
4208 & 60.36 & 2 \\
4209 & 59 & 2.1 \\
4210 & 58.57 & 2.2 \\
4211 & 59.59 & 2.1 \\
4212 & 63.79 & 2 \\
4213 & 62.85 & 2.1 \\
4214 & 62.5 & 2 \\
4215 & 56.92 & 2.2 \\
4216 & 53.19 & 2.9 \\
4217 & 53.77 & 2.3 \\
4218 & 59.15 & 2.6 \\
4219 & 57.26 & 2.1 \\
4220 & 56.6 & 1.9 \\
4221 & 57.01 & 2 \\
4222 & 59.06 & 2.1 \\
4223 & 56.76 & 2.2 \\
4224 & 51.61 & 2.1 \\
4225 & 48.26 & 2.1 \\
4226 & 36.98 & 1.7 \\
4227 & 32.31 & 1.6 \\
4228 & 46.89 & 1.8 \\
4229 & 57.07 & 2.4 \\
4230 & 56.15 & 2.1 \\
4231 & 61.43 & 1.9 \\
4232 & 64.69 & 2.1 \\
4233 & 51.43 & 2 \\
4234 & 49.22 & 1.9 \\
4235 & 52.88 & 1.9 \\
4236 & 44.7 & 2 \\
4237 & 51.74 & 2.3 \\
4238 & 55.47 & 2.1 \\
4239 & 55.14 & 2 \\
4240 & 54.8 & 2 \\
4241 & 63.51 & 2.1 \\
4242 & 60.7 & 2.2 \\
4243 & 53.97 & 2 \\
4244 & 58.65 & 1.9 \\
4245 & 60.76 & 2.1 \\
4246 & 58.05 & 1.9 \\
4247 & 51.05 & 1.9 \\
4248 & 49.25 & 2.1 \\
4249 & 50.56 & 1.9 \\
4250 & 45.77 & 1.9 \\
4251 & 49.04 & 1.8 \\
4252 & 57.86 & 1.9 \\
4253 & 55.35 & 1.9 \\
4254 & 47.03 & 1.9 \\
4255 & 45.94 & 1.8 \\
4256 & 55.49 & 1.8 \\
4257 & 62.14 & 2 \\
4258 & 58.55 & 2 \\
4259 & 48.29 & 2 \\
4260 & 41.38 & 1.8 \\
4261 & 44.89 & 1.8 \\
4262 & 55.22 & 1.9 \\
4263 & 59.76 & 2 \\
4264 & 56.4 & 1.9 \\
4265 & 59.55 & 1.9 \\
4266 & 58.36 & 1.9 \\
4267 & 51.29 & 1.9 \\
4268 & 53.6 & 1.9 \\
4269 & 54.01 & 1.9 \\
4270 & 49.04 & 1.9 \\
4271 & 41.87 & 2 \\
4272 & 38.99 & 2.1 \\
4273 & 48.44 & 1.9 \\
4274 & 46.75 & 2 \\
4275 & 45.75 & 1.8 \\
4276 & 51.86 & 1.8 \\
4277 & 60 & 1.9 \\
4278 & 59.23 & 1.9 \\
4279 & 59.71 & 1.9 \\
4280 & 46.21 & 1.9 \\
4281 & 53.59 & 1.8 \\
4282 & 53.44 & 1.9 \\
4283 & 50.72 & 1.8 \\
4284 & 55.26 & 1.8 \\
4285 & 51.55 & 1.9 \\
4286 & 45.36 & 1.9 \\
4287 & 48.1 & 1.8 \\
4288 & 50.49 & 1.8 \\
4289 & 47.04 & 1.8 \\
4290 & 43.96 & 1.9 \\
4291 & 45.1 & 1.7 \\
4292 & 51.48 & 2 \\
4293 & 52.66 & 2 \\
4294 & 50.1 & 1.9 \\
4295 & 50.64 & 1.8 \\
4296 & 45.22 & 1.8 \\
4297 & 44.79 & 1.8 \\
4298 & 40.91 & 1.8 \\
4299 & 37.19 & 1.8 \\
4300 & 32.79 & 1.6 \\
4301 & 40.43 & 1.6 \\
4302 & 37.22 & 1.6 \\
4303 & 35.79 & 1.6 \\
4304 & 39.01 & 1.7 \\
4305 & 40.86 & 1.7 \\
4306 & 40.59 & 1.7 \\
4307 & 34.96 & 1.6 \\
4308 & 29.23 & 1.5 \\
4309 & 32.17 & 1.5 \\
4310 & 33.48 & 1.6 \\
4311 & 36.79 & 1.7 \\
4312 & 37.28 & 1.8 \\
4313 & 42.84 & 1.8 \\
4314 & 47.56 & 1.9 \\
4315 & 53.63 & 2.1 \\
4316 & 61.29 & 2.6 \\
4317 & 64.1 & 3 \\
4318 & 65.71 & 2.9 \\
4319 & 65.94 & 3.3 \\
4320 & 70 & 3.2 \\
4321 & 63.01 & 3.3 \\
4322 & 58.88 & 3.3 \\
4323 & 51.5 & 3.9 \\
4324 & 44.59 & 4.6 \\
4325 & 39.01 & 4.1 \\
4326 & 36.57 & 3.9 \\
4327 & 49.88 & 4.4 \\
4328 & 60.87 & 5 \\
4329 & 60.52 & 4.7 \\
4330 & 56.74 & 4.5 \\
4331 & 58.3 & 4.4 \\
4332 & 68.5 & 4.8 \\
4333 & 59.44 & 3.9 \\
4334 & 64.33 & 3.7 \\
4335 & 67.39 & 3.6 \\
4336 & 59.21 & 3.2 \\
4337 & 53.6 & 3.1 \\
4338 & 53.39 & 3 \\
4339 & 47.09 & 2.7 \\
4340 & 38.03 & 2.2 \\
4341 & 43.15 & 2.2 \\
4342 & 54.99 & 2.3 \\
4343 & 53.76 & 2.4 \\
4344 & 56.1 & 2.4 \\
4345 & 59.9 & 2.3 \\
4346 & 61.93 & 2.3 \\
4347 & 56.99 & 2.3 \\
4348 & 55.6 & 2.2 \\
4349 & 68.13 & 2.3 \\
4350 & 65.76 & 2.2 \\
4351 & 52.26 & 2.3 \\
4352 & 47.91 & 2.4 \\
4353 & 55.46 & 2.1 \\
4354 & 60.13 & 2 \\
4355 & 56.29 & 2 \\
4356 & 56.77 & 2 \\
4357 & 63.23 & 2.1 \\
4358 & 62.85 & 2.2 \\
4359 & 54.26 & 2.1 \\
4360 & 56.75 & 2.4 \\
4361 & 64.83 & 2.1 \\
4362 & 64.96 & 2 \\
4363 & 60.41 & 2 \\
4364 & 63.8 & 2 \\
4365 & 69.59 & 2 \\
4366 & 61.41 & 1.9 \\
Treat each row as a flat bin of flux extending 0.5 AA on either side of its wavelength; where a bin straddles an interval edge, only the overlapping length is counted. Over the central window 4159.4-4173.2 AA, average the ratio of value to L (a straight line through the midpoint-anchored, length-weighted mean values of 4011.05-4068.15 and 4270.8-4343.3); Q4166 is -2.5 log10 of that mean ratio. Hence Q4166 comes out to -0.13 mag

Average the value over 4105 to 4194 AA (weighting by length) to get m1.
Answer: 57.6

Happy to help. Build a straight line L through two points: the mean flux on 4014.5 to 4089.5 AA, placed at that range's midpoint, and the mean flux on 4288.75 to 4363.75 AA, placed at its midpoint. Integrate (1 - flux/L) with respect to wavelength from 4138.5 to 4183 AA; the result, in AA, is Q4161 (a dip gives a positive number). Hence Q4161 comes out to -2.93 AA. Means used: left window 55.4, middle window 57.5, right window 51.7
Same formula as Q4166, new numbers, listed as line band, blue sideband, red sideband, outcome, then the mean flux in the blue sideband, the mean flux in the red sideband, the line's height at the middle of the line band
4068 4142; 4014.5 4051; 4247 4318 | -0.079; 55.7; 48.2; 53.6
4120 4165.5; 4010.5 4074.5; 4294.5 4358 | -0.082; 55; 51.2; 53.6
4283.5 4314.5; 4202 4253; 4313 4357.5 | 0.295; 55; 56.4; 55.9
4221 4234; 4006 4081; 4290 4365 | 0.022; 54.8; 52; 53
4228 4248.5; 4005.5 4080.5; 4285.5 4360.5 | -0.064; 54.7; 51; 52.2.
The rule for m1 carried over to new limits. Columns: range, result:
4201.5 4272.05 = 54.2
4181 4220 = 56.3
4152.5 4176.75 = 58.1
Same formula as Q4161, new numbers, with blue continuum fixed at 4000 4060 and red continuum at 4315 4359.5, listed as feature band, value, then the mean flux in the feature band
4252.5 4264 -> 0.85 AA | 52.4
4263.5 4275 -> 1.23 AA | 50.5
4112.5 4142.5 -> -1.19 AA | 58.2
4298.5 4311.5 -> 4.71 AA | 36.2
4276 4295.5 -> 1.84 AA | 51.3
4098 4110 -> 0.34 AA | 54.3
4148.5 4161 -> -0.38 AA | 57.8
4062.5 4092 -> 0.17 AA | 55.5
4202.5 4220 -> -0.64 AA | 58.4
